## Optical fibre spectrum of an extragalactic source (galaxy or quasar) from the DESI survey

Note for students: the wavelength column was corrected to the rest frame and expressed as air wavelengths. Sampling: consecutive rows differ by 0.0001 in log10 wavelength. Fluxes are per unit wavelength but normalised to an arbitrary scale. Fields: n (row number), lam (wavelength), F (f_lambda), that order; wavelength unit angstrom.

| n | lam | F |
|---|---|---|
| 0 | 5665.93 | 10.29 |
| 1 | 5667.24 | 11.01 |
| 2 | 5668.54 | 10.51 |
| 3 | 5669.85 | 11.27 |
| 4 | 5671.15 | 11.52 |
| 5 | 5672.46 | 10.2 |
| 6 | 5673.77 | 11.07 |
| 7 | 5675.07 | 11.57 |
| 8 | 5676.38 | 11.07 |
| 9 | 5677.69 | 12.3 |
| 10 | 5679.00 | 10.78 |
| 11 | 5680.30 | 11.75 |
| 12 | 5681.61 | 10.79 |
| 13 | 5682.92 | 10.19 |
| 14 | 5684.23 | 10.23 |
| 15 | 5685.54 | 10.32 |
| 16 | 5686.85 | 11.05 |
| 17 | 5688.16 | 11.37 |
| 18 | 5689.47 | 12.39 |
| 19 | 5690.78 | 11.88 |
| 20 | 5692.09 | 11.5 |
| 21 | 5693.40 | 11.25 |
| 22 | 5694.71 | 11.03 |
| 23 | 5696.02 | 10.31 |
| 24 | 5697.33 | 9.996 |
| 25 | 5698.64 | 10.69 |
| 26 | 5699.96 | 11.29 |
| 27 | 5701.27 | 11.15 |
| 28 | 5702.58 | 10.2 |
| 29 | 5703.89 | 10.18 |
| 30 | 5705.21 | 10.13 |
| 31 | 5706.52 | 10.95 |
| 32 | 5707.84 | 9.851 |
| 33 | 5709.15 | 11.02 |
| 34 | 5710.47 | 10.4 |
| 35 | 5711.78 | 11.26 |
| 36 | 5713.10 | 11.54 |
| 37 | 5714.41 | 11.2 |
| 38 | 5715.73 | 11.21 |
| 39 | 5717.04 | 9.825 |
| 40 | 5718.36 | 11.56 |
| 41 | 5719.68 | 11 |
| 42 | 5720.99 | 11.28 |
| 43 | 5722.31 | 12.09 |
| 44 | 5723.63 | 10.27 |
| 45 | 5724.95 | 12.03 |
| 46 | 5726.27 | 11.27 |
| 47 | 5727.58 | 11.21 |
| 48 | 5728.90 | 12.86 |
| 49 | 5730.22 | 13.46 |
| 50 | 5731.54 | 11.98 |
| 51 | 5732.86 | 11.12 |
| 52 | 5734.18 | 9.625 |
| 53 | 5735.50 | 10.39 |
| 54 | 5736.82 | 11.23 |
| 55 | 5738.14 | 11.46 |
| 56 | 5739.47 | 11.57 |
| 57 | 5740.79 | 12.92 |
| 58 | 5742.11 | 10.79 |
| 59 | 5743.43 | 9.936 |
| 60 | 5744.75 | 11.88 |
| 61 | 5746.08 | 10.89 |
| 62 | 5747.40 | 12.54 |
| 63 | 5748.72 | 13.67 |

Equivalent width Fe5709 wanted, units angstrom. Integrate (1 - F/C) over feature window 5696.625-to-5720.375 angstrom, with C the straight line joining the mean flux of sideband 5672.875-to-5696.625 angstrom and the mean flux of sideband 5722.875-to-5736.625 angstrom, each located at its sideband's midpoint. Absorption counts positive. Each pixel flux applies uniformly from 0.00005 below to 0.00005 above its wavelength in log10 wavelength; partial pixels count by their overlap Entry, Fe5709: 1.1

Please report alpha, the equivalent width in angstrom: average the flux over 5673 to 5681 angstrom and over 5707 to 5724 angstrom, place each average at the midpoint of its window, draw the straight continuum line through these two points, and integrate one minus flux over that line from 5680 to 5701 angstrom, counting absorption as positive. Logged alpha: 0.5 angstrom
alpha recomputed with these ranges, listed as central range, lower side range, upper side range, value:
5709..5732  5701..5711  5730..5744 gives -1.2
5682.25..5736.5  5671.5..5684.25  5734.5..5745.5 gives 0.4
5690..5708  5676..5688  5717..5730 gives 0.6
